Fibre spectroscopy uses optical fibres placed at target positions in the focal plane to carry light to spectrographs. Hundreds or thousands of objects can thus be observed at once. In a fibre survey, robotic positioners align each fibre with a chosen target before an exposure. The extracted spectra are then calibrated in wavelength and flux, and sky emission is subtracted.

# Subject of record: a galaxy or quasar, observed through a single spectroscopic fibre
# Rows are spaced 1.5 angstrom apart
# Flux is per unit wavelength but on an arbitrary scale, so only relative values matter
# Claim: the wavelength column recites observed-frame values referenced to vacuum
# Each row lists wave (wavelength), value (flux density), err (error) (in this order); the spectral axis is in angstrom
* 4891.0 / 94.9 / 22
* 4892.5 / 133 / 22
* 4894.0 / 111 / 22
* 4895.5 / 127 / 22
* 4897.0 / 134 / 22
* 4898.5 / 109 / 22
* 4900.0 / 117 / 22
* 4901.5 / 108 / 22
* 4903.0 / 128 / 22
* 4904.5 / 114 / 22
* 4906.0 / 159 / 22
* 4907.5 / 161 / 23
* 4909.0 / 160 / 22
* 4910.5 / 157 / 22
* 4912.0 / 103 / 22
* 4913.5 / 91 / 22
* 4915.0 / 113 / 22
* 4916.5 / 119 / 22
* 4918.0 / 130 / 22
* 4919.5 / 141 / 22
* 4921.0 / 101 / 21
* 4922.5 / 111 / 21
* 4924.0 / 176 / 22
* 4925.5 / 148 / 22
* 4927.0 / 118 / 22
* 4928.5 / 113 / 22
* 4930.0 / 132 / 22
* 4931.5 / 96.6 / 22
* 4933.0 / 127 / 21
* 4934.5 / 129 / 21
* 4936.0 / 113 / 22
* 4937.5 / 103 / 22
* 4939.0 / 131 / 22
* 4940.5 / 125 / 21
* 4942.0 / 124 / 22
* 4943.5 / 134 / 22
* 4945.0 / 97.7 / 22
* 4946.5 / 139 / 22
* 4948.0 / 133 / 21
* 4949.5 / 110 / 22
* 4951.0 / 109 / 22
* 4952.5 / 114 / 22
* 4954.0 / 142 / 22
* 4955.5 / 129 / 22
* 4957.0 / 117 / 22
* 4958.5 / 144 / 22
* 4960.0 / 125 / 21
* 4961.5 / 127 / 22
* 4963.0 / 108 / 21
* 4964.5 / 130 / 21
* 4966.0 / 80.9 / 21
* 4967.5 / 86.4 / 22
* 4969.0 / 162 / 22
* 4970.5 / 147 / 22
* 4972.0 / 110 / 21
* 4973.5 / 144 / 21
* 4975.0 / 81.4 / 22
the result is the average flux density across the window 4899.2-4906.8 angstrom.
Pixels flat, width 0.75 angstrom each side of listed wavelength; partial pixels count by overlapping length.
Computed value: 125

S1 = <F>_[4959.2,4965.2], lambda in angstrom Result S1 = 123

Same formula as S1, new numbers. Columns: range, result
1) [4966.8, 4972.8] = 127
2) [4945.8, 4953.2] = 121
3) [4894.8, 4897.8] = 130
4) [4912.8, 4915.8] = 102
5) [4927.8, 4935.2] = 119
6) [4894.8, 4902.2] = 119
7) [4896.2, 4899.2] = 122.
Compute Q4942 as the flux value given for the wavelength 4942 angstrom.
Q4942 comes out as 124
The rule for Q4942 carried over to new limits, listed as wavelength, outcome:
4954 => 142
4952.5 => 114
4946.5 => 139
